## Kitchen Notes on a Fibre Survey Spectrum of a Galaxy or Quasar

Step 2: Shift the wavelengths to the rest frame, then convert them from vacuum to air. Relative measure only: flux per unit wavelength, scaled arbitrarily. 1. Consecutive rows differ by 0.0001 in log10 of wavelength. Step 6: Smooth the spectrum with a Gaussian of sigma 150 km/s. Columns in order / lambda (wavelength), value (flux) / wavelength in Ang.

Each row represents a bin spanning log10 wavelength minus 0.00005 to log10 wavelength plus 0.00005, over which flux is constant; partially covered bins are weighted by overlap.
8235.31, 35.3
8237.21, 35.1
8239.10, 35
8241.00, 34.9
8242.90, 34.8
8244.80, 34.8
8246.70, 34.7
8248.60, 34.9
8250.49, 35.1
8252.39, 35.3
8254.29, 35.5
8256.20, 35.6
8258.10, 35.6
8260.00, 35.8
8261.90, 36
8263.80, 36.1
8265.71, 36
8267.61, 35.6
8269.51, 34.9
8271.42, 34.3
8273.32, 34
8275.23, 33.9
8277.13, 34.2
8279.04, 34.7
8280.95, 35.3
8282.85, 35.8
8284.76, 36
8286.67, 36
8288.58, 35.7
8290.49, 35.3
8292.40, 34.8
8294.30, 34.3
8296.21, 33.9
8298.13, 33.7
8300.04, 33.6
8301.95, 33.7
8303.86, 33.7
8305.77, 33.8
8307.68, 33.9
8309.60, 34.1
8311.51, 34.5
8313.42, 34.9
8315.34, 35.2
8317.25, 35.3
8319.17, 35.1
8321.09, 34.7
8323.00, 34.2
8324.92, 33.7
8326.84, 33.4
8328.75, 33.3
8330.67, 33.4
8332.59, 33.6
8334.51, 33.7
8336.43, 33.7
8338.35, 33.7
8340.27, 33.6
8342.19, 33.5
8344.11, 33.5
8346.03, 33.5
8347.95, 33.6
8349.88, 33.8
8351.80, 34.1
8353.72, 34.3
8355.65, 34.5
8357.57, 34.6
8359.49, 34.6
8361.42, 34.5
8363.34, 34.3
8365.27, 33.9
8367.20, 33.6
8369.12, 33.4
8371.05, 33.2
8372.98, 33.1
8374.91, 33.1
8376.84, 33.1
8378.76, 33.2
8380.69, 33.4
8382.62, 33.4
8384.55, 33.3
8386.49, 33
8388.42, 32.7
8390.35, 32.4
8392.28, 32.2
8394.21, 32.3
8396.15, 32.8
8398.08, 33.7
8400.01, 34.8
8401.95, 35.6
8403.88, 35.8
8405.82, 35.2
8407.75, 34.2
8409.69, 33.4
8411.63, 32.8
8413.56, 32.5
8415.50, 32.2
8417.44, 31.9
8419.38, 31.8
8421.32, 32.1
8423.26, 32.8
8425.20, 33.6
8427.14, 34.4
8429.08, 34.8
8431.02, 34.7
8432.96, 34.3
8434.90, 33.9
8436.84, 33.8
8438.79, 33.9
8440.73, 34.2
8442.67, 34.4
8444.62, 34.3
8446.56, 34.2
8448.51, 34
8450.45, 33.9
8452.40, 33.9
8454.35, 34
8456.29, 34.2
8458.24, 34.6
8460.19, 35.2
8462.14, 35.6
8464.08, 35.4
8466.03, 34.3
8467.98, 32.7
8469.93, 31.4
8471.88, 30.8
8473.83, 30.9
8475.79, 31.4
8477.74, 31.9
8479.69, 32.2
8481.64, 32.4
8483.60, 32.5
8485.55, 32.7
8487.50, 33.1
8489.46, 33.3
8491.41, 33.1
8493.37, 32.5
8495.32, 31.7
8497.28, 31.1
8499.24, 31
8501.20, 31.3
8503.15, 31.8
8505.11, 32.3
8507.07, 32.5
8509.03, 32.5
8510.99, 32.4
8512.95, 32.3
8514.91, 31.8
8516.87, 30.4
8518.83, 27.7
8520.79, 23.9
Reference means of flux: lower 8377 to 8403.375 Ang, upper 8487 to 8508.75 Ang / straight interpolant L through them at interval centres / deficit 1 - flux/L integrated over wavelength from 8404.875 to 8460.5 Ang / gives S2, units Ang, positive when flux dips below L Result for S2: -1.5 Ang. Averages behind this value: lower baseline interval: 33.3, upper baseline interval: 32.1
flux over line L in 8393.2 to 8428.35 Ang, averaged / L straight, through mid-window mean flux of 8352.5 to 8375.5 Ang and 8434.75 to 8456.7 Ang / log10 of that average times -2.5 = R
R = 0.02 mag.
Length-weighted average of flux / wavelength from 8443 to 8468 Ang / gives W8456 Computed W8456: 34.4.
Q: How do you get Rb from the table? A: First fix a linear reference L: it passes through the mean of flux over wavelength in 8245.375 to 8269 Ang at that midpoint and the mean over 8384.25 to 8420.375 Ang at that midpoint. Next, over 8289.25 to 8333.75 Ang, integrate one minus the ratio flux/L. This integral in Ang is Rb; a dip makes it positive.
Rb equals 0.6 Ang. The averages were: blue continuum 35.5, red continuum 33.3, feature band 34.2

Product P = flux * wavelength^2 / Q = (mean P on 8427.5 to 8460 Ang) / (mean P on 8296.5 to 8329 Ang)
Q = 1.0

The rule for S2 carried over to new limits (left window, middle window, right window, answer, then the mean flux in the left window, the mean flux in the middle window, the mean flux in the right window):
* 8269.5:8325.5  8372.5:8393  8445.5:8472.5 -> 0.74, 34.6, 33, 33.9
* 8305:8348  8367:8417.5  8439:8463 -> 1.22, 34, 33.4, 34.4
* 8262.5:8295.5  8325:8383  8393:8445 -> 1.12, 35.1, 33.7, 33.7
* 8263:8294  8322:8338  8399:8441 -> 0.46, 35.1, 33.6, 33.8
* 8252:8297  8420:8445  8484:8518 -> -0.66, 35.2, 33.9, 32.1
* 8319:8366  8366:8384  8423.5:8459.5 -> 0.38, 33.9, 33.3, 34.2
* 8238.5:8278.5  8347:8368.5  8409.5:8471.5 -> 0.11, 35.1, 34.2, 33.7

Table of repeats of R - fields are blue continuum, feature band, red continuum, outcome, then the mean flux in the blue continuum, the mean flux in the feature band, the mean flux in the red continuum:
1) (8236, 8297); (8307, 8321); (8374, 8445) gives 0.00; 35.1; 34.7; 33.5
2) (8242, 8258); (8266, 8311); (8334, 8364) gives 0.00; 35.1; 34.6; 34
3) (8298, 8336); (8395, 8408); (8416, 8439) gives -0.03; 34.1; 34.6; 33.5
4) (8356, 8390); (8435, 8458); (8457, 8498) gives -0.03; 33.6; 34.1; 32.8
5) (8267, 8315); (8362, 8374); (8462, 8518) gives 0.00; 34.6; 33.6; 32.3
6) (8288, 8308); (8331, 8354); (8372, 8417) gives 0.00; 34.2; 33.7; 33.4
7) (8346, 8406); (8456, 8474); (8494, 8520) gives -0.05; 33.7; 33.6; 31.4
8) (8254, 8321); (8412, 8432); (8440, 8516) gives 0.01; 34.9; 33.1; 32.9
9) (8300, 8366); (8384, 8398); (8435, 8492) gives 0.03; 34.1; 32.7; 33.4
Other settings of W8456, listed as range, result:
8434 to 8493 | 33.4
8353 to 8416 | 33.6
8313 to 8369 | 34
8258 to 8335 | 34.6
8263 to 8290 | 35.2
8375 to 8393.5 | 33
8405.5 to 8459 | 33.7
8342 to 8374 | 33.9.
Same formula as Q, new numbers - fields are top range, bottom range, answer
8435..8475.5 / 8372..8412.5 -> 1.02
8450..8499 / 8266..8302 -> 0.99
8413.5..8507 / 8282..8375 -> 1.00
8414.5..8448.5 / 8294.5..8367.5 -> 1.01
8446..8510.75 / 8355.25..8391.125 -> 1.00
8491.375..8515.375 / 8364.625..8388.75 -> 0.99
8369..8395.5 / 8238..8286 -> 0.96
